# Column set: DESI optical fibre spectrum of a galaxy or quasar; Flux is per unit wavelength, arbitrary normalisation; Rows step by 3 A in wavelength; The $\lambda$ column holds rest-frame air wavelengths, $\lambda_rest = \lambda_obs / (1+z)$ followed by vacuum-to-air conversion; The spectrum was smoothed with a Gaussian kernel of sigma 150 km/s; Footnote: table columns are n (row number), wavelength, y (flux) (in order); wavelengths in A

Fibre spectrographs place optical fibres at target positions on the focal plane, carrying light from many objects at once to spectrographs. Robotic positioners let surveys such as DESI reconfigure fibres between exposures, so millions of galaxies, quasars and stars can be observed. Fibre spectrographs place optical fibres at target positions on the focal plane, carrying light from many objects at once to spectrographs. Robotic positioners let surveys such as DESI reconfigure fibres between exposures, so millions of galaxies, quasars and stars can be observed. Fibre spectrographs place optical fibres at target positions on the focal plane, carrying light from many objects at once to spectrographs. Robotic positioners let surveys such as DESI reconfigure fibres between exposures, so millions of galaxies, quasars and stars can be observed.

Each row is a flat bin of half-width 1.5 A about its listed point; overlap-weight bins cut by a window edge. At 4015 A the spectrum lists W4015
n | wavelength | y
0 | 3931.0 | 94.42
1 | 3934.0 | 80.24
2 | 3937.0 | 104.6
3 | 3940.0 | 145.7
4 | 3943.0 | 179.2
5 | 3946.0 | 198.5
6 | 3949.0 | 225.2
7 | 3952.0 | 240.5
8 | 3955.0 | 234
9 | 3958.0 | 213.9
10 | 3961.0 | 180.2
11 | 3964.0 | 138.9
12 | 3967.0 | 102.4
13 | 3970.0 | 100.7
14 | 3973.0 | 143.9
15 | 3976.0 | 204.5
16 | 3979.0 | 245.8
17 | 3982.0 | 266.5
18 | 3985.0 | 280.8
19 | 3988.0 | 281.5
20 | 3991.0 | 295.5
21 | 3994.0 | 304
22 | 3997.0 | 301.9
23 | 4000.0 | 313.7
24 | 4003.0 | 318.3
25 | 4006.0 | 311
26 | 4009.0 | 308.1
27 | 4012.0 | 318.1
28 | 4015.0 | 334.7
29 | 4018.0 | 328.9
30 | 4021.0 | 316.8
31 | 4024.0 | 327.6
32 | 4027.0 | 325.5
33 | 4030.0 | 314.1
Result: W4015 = 334.7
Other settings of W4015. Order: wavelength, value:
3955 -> 234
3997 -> 301.9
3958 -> 213.9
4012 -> 318.1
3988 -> 281.5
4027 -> 325.5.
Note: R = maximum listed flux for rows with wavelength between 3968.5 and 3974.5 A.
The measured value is 143.9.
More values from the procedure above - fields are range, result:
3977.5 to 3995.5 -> 304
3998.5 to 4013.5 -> 318.3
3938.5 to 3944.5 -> 179.2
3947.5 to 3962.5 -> 240.5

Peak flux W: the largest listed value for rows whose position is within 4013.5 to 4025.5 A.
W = 334.7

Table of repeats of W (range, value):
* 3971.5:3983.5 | 266.5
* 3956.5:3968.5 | 213.9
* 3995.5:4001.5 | 313.7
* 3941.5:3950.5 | 225.2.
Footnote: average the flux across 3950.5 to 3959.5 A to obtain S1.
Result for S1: 229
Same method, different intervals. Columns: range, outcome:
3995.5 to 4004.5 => 311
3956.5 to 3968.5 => 159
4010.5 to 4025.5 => 325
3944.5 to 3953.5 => 221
